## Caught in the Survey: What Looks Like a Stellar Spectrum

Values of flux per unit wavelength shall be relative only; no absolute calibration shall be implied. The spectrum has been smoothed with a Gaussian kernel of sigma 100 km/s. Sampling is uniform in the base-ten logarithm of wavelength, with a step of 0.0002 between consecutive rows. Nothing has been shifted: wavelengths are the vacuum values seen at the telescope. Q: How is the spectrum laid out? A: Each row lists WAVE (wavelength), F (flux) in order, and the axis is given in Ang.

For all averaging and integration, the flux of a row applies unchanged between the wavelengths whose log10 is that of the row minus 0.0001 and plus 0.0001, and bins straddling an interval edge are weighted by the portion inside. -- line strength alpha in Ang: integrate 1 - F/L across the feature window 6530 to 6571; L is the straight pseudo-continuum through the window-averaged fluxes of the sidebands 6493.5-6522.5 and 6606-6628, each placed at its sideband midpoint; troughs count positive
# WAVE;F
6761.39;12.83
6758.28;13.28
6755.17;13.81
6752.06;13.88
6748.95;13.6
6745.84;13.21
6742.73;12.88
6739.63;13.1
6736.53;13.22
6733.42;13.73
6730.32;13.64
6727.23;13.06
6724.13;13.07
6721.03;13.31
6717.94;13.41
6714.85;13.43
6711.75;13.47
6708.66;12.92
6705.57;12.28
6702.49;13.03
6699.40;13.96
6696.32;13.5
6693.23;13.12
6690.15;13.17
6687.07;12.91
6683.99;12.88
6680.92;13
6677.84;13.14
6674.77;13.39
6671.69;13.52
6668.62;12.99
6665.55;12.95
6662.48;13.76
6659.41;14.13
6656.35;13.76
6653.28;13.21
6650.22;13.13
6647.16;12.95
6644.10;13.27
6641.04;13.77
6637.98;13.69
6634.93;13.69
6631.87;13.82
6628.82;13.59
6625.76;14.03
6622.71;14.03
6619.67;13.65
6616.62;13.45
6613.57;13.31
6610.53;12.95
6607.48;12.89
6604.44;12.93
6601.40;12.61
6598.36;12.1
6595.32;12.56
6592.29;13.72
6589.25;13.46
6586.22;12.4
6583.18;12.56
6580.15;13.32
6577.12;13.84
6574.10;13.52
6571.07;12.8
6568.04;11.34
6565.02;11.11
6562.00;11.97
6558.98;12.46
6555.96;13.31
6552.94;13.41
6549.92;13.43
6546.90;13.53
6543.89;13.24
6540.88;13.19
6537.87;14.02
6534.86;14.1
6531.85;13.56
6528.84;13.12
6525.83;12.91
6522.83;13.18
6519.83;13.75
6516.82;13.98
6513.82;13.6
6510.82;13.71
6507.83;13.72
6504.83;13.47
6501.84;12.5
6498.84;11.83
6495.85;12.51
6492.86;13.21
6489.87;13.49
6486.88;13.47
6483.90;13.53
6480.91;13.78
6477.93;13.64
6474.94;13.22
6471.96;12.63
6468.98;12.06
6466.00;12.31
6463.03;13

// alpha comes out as 1.1 Ang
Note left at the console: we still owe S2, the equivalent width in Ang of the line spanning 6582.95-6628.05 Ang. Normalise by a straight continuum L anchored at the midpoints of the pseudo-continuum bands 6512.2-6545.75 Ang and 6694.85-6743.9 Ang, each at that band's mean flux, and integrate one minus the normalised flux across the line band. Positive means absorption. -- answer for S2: 0.9 Ang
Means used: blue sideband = 13.5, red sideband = 13.3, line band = 13.1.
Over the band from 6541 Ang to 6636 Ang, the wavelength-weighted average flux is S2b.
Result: 13.1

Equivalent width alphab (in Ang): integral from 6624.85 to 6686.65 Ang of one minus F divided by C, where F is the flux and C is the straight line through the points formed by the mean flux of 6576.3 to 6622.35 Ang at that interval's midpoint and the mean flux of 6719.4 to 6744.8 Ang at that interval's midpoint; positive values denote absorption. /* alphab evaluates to -1.3 Ang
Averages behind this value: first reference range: 13.1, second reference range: 13.3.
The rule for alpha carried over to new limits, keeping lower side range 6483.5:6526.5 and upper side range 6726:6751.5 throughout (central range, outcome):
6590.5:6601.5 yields 0.42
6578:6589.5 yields 0.31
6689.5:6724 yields 0.23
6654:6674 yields -0.29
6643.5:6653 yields 0.14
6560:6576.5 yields 1.28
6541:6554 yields -0.10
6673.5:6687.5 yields 0.26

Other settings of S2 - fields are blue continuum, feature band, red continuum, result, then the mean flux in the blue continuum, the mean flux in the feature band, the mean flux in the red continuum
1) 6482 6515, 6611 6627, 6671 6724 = -0.5 Ang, 13.2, 13.6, 13.2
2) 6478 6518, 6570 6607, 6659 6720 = 0.8 Ang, 13.3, 13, 13.2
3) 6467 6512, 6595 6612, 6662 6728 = 0.6 Ang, 13.1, 12.7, 13.2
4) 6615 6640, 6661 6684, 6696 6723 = 0.4 Ang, 13.7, 13.2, 13.2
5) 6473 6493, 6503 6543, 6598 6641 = -0.3 Ang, 13.5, 13.5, 13.4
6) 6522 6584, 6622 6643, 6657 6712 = -1.0 Ang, 13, 13.8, 13.2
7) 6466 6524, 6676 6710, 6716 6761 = 0.6 Ang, 13.2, 13.1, 13.4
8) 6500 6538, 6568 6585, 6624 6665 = 0.6 Ang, 13.5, 13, 13.6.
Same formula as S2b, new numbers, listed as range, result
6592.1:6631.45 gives 13.2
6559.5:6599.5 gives 12.7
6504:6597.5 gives 13.2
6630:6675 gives 13.5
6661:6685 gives 13.2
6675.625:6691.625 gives 13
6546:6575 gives 12.6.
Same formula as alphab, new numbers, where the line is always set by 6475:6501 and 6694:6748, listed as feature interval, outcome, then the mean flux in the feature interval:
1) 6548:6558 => -0.1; 13.3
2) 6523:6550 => -0.5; 13.4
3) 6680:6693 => 0.2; 13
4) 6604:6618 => 0.1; 13.1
